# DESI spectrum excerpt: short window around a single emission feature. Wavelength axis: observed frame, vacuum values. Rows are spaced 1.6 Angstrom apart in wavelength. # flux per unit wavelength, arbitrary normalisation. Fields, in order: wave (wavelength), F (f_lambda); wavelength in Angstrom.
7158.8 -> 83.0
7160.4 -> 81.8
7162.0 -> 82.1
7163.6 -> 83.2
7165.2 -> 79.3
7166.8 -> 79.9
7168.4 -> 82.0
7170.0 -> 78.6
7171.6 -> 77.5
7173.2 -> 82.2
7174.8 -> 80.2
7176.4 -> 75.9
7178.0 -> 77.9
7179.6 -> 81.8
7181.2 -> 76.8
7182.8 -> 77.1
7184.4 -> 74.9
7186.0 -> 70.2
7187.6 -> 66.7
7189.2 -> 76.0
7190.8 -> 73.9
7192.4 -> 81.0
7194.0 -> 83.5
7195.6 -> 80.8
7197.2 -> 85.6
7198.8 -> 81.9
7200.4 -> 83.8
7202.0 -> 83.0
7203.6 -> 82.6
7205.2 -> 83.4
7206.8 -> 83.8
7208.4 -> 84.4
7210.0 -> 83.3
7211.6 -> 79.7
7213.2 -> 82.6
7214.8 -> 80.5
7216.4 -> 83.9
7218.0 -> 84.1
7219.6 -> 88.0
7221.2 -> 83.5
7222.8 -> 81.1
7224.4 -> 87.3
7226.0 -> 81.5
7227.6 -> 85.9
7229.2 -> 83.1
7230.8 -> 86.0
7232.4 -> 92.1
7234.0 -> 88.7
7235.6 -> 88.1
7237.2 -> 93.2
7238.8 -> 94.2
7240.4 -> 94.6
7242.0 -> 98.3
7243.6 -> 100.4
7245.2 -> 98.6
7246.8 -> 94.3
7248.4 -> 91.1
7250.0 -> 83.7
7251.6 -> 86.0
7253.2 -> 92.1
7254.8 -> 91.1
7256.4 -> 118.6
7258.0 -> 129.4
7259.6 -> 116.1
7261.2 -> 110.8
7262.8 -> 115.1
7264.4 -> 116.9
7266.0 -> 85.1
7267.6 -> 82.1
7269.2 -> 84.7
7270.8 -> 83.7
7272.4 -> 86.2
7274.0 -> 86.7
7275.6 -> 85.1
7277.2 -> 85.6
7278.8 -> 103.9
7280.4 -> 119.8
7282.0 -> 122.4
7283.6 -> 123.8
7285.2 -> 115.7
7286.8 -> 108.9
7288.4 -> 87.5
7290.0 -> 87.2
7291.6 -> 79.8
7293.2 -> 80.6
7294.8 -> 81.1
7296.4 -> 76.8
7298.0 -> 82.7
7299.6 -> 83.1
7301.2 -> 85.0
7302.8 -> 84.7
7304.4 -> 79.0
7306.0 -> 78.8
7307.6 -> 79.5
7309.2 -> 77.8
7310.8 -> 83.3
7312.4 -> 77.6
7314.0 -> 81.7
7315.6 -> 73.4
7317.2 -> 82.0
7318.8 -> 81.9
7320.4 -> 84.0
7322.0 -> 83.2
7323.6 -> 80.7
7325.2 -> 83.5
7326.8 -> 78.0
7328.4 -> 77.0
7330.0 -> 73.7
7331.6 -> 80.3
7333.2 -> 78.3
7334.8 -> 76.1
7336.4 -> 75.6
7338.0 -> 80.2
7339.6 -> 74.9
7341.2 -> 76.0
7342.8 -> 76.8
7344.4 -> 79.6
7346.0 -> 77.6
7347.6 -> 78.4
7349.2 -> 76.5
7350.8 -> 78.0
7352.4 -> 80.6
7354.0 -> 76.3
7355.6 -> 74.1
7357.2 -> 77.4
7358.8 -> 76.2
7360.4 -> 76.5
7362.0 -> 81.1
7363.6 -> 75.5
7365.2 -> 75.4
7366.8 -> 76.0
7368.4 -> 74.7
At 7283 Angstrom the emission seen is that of [N II]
